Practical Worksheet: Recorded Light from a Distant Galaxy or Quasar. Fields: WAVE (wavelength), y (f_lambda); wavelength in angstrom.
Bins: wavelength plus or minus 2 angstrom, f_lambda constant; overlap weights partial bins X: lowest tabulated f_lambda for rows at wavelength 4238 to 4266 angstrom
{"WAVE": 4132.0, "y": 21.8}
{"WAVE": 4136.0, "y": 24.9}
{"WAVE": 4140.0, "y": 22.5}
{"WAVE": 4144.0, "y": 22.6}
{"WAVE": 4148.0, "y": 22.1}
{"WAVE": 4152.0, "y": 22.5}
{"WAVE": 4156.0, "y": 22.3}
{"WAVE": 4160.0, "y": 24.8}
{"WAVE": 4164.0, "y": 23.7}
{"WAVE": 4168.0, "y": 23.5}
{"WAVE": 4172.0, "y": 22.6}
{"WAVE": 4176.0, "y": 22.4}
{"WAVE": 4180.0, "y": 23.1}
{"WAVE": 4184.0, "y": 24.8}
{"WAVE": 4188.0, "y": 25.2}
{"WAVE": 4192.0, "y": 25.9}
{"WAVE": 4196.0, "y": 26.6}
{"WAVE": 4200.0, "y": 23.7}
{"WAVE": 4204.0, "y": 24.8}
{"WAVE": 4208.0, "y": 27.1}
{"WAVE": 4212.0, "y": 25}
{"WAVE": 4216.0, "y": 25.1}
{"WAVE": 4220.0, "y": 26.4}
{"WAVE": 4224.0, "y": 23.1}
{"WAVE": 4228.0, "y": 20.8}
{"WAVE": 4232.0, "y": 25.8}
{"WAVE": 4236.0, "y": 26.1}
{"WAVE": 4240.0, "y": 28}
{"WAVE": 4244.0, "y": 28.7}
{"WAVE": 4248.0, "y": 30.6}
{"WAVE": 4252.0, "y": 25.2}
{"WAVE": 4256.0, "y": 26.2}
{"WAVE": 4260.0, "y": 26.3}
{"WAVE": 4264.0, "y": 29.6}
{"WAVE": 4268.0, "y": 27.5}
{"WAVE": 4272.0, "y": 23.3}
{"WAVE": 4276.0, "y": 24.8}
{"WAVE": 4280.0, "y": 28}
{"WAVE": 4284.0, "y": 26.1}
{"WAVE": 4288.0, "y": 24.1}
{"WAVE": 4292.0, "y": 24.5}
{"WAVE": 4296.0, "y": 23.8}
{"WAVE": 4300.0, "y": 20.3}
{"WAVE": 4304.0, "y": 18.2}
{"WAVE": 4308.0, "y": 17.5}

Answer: 25.2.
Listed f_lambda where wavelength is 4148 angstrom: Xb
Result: 22.1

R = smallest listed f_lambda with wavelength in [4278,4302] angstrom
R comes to 20.3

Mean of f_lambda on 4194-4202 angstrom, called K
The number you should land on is 25.1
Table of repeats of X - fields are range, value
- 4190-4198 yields 25.9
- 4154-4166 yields 22.3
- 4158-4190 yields 22.4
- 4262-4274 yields 23.3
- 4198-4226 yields 23.1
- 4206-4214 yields 25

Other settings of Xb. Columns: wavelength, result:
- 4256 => 26.2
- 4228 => 20.8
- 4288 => 24.1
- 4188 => 25.2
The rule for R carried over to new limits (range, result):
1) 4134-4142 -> 22.5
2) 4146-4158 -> 22.1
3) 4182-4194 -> 24.8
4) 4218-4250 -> 20.8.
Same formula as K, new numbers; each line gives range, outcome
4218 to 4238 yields 24.4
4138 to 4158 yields 22.4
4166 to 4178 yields 22.8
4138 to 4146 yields 22.6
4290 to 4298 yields 24.1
